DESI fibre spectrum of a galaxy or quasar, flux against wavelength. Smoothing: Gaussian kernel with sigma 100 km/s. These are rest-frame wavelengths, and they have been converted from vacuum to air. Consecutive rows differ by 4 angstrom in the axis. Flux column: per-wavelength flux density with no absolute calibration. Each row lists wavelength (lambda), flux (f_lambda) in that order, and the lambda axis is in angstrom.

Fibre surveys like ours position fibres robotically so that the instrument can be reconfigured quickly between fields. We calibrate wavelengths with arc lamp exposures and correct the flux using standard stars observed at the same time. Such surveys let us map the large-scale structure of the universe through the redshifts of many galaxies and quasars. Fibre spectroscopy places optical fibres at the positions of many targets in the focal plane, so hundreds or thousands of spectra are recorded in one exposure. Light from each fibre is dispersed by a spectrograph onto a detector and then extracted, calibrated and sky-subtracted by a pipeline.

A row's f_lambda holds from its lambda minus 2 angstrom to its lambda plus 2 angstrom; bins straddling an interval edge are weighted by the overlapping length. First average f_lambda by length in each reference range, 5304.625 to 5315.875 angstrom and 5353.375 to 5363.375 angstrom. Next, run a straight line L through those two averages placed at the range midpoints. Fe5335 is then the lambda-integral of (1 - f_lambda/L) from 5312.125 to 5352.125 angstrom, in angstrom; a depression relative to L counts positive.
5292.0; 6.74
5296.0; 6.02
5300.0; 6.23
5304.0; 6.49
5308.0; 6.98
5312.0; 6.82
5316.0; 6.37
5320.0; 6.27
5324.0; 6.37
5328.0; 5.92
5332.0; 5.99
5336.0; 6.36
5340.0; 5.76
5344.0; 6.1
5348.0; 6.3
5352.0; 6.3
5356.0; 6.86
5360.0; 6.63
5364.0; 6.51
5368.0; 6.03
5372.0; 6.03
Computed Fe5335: 3.1 angstrom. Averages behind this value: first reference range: 6.76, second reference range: 6.68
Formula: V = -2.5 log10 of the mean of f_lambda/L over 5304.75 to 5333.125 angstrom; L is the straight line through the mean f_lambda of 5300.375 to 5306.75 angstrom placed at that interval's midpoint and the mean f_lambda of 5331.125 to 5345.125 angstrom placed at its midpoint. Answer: -0.019 mag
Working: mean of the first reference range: 6.48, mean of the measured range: 6.41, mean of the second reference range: 6.05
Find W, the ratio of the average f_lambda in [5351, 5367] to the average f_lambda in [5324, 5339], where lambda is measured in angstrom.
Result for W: 1.07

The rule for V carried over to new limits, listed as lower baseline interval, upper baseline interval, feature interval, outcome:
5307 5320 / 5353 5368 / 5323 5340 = 0.086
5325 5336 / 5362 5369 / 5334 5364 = -0.026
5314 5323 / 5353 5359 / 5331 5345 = 0.083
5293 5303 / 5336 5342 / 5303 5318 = -0.090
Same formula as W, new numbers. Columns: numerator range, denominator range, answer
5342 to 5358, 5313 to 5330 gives 1.02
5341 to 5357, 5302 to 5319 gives 0.95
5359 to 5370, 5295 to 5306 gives 1.02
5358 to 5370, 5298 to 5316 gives 0.97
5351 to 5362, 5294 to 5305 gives 1.06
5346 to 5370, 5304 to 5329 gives 0.99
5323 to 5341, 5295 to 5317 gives 0.93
